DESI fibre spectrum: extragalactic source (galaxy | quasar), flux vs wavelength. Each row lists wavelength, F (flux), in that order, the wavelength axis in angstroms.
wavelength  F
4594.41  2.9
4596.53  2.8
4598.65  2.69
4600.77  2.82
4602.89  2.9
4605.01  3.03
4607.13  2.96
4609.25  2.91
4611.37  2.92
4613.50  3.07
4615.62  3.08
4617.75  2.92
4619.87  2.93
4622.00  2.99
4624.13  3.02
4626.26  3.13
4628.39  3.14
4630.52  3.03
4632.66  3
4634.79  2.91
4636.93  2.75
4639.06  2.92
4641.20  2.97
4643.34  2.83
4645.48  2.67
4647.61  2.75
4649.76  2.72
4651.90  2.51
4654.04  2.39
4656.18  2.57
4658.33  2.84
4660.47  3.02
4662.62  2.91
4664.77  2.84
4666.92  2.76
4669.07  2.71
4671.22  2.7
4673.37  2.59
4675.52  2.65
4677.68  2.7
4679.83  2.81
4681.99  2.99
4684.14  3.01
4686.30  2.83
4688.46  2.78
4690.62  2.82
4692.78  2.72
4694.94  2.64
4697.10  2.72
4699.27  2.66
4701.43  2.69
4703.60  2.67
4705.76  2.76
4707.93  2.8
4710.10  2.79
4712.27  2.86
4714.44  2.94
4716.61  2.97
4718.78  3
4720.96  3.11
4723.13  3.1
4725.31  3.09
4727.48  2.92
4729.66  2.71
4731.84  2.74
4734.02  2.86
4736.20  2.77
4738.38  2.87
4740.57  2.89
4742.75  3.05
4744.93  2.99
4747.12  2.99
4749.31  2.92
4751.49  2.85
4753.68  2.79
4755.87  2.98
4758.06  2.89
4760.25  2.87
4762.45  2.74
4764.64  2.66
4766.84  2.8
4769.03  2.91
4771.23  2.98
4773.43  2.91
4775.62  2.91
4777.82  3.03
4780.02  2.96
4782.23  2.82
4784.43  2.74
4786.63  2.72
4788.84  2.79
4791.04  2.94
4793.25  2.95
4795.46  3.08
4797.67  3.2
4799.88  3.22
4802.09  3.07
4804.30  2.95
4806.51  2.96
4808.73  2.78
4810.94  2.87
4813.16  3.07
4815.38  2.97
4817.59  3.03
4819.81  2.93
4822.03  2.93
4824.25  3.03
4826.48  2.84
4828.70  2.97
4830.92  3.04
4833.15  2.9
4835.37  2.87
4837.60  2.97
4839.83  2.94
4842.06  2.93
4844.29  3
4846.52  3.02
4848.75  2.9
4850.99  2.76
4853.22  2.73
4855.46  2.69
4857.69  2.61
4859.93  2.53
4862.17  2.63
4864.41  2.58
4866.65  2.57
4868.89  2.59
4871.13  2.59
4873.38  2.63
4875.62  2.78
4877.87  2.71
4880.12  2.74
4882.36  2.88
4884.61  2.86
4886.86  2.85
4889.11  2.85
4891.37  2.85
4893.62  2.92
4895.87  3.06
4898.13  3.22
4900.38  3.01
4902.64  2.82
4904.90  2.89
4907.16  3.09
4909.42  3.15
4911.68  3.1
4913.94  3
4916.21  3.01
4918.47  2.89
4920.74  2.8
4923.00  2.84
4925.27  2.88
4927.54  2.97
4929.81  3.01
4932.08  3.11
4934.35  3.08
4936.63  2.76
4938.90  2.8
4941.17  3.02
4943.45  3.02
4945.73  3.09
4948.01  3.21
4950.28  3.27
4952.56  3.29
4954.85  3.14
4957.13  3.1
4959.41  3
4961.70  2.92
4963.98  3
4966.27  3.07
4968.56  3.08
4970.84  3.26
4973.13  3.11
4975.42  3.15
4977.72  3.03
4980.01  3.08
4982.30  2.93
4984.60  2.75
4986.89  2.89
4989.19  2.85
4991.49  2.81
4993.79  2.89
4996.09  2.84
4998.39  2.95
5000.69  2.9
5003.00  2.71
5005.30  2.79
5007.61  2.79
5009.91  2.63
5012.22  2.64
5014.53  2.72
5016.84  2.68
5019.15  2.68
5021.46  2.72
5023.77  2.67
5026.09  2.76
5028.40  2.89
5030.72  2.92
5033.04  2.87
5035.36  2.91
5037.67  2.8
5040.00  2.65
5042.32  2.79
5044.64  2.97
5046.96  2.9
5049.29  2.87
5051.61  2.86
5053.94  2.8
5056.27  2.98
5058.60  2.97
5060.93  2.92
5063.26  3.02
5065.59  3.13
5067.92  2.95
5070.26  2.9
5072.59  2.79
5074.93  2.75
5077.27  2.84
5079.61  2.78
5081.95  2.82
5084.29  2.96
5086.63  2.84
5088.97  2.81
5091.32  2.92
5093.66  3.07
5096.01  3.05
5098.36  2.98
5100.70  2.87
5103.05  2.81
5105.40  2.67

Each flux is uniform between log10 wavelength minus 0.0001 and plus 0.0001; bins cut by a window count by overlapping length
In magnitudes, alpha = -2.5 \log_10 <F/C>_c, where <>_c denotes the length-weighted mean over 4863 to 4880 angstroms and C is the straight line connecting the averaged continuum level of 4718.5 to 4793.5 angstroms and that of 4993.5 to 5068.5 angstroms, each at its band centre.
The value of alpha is 0.09 mag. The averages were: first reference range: 2.89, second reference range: 2.83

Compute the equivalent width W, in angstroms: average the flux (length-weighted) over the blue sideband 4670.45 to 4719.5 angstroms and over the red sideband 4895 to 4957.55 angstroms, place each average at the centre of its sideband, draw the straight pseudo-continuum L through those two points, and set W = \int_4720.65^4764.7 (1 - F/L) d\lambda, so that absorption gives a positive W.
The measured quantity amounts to -1.0 angstroms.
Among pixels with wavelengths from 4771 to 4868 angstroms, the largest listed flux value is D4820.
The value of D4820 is 3.22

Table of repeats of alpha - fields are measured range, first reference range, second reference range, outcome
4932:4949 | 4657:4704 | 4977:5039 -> -0.07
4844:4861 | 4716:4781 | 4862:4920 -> 0.04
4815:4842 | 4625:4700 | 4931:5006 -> -0.02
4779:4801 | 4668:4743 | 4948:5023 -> -0.03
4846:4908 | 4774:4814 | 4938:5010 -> 0.06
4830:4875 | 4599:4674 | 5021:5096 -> 0.04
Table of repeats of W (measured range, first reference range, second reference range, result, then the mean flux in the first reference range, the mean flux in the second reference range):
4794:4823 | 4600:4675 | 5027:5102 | -1.3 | 2.86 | 2.89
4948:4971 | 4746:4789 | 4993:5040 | -2.5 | 2.86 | 2.78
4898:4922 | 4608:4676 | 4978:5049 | -1.4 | 2.85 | 2.82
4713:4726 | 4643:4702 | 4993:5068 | -1.3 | 2.74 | 2.83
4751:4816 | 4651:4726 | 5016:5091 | -2.4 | 2.8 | 2.85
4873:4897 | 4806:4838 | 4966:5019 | 0.7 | 2.94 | 2.89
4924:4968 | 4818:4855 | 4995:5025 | -3.6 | 2.92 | 2.75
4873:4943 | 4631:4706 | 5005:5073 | -2.9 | 2.77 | 2.83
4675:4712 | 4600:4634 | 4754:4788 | 2.0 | 2.99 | 2.86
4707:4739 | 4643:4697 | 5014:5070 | -1.6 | 2.75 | 2.85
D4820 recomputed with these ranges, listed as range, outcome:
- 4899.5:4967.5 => 3.29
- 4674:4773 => 3.11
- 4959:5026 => 3.26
